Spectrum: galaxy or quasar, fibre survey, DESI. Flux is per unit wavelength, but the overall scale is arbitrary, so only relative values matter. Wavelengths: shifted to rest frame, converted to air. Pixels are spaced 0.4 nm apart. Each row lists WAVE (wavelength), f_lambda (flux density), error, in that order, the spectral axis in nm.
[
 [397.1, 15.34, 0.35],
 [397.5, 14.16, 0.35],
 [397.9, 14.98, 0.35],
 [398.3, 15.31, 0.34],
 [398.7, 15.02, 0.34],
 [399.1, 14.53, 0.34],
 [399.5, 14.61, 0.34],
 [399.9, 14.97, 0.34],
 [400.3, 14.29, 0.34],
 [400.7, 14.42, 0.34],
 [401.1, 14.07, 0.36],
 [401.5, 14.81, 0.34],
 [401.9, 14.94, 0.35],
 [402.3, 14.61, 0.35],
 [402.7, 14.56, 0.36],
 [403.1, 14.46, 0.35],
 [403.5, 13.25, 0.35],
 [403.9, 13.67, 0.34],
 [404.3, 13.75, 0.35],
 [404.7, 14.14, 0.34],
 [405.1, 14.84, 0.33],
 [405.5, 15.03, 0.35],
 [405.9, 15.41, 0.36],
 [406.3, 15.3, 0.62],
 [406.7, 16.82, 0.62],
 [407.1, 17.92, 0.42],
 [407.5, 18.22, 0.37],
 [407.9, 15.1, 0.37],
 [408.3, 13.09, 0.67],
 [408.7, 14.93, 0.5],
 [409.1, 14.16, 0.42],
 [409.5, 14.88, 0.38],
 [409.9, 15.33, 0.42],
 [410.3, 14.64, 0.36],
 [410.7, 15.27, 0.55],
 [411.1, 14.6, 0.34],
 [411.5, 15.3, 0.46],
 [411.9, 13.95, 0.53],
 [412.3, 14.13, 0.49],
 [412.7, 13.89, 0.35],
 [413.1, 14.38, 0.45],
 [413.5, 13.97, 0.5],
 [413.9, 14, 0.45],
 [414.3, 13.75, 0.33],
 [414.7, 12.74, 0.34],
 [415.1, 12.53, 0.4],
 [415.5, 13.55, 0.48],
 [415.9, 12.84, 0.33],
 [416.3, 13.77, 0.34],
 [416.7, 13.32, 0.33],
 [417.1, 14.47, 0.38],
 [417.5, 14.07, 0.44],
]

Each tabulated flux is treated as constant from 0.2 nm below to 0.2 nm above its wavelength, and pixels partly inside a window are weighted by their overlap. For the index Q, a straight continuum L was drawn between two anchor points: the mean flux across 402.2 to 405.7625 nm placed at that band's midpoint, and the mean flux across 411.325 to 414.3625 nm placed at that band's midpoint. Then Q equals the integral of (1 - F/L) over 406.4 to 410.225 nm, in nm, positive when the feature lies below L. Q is -0.36 nm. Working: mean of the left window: 14.3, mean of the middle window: 15.6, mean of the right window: 14.2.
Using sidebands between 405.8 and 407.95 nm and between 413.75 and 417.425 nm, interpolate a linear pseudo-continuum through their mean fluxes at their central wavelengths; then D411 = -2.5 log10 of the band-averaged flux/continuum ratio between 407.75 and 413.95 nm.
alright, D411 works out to 0.05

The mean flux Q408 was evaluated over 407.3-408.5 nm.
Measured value 15.5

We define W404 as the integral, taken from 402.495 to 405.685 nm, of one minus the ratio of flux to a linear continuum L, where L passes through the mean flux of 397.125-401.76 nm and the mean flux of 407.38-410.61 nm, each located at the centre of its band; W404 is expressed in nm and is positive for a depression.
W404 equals 0.132 nm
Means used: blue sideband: 14.7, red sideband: 15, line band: 14.2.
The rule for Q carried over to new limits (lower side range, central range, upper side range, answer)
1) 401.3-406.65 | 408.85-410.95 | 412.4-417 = -0.13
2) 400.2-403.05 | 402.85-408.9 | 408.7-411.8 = -0.15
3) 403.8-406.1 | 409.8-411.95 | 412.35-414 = -0.11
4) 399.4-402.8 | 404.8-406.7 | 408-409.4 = -0.12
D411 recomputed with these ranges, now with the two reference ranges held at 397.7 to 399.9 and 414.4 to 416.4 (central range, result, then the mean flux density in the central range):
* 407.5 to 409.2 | -0.07 mag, 14.8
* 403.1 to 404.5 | 0.05 mag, 13.7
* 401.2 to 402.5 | -0.01 mag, 14.7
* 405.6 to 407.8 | -0.18 mag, 16.6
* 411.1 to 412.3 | -0.08 mag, 14.5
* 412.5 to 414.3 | -0.06 mag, 14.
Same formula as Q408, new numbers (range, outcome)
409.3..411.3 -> 14.9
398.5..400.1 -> 14.8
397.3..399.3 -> 14.8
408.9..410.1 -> 14.8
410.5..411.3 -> 14.9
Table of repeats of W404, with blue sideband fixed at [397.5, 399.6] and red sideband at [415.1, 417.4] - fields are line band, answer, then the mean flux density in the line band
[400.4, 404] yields 0.06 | 14.3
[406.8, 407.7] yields -0.24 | 17.9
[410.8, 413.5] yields -0.11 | 14.4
